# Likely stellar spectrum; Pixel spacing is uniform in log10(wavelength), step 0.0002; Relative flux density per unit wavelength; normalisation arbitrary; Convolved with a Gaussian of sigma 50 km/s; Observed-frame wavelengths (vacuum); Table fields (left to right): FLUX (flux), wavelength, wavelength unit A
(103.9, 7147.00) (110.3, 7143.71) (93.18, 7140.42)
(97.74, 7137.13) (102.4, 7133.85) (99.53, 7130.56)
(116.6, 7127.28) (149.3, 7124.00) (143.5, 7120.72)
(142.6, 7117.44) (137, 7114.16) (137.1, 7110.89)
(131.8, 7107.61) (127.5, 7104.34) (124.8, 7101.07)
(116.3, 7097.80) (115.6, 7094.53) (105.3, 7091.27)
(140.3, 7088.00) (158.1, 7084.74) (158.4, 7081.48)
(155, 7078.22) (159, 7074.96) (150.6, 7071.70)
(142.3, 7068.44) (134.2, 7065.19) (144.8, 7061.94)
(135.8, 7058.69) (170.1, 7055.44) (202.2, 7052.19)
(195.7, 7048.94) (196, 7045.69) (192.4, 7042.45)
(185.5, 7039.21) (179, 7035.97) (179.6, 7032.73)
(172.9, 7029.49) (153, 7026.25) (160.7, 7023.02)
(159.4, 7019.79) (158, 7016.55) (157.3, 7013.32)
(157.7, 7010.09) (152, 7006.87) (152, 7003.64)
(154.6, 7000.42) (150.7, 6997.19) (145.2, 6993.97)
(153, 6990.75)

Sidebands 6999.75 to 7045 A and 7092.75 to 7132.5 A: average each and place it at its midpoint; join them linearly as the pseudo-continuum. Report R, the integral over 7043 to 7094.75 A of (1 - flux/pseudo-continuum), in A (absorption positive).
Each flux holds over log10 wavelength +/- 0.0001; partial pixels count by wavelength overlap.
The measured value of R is -3.04 A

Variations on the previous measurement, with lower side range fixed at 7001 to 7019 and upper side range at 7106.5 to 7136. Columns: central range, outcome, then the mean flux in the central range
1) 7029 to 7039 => -1.95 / 179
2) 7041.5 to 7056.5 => -4.73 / 192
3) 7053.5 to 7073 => -0.63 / 147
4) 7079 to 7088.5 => -1.14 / 154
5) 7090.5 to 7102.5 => 1.63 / 116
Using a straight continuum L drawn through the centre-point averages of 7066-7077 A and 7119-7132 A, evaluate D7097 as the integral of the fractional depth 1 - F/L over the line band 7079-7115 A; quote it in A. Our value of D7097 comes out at 1.8 A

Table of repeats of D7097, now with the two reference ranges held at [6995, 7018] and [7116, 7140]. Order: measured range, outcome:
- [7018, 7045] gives -4.85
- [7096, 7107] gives 0.33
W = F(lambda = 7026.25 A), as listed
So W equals 153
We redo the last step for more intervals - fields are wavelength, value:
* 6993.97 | 145.2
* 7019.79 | 159.4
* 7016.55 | 158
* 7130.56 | 99.53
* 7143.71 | 110.3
